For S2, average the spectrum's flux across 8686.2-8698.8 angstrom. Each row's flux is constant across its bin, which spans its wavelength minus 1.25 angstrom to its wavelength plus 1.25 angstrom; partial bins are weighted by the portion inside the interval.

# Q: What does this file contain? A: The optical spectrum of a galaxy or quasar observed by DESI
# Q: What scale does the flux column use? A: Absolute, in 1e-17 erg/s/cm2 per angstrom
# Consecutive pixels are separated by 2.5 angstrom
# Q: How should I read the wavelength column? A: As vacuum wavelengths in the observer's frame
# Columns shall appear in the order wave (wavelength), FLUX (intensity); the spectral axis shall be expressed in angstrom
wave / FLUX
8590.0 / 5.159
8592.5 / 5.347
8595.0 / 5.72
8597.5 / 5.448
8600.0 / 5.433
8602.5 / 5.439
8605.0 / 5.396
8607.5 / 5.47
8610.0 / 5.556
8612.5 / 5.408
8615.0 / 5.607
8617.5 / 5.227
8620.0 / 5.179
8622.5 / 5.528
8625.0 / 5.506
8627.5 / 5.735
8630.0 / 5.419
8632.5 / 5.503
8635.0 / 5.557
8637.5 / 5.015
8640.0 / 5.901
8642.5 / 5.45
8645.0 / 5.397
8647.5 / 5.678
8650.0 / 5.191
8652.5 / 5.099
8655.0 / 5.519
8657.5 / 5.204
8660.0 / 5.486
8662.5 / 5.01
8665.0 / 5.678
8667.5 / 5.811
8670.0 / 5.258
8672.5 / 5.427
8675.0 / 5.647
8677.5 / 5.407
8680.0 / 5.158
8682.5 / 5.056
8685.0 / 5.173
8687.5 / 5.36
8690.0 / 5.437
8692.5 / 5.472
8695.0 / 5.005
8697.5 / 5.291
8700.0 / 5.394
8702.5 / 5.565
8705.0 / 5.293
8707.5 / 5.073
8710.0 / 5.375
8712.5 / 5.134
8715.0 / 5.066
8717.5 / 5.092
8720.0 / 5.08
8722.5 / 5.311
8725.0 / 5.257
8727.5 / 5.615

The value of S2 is 5.31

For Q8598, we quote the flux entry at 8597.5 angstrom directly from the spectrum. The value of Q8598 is 5.448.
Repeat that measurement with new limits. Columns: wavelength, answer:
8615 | 5.607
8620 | 5.179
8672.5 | 5.427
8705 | 5.293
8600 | 5.433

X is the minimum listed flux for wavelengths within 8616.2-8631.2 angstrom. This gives 5.179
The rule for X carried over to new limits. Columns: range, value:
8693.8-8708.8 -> 5.005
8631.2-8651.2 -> 5.015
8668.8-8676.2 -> 5.258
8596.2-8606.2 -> 5.396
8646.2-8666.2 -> 5.01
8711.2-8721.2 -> 5.066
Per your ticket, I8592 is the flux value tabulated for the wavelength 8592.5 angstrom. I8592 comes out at 5.347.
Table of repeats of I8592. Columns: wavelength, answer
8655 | 5.519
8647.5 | 5.678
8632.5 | 5.503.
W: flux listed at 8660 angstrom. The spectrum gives 5.486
